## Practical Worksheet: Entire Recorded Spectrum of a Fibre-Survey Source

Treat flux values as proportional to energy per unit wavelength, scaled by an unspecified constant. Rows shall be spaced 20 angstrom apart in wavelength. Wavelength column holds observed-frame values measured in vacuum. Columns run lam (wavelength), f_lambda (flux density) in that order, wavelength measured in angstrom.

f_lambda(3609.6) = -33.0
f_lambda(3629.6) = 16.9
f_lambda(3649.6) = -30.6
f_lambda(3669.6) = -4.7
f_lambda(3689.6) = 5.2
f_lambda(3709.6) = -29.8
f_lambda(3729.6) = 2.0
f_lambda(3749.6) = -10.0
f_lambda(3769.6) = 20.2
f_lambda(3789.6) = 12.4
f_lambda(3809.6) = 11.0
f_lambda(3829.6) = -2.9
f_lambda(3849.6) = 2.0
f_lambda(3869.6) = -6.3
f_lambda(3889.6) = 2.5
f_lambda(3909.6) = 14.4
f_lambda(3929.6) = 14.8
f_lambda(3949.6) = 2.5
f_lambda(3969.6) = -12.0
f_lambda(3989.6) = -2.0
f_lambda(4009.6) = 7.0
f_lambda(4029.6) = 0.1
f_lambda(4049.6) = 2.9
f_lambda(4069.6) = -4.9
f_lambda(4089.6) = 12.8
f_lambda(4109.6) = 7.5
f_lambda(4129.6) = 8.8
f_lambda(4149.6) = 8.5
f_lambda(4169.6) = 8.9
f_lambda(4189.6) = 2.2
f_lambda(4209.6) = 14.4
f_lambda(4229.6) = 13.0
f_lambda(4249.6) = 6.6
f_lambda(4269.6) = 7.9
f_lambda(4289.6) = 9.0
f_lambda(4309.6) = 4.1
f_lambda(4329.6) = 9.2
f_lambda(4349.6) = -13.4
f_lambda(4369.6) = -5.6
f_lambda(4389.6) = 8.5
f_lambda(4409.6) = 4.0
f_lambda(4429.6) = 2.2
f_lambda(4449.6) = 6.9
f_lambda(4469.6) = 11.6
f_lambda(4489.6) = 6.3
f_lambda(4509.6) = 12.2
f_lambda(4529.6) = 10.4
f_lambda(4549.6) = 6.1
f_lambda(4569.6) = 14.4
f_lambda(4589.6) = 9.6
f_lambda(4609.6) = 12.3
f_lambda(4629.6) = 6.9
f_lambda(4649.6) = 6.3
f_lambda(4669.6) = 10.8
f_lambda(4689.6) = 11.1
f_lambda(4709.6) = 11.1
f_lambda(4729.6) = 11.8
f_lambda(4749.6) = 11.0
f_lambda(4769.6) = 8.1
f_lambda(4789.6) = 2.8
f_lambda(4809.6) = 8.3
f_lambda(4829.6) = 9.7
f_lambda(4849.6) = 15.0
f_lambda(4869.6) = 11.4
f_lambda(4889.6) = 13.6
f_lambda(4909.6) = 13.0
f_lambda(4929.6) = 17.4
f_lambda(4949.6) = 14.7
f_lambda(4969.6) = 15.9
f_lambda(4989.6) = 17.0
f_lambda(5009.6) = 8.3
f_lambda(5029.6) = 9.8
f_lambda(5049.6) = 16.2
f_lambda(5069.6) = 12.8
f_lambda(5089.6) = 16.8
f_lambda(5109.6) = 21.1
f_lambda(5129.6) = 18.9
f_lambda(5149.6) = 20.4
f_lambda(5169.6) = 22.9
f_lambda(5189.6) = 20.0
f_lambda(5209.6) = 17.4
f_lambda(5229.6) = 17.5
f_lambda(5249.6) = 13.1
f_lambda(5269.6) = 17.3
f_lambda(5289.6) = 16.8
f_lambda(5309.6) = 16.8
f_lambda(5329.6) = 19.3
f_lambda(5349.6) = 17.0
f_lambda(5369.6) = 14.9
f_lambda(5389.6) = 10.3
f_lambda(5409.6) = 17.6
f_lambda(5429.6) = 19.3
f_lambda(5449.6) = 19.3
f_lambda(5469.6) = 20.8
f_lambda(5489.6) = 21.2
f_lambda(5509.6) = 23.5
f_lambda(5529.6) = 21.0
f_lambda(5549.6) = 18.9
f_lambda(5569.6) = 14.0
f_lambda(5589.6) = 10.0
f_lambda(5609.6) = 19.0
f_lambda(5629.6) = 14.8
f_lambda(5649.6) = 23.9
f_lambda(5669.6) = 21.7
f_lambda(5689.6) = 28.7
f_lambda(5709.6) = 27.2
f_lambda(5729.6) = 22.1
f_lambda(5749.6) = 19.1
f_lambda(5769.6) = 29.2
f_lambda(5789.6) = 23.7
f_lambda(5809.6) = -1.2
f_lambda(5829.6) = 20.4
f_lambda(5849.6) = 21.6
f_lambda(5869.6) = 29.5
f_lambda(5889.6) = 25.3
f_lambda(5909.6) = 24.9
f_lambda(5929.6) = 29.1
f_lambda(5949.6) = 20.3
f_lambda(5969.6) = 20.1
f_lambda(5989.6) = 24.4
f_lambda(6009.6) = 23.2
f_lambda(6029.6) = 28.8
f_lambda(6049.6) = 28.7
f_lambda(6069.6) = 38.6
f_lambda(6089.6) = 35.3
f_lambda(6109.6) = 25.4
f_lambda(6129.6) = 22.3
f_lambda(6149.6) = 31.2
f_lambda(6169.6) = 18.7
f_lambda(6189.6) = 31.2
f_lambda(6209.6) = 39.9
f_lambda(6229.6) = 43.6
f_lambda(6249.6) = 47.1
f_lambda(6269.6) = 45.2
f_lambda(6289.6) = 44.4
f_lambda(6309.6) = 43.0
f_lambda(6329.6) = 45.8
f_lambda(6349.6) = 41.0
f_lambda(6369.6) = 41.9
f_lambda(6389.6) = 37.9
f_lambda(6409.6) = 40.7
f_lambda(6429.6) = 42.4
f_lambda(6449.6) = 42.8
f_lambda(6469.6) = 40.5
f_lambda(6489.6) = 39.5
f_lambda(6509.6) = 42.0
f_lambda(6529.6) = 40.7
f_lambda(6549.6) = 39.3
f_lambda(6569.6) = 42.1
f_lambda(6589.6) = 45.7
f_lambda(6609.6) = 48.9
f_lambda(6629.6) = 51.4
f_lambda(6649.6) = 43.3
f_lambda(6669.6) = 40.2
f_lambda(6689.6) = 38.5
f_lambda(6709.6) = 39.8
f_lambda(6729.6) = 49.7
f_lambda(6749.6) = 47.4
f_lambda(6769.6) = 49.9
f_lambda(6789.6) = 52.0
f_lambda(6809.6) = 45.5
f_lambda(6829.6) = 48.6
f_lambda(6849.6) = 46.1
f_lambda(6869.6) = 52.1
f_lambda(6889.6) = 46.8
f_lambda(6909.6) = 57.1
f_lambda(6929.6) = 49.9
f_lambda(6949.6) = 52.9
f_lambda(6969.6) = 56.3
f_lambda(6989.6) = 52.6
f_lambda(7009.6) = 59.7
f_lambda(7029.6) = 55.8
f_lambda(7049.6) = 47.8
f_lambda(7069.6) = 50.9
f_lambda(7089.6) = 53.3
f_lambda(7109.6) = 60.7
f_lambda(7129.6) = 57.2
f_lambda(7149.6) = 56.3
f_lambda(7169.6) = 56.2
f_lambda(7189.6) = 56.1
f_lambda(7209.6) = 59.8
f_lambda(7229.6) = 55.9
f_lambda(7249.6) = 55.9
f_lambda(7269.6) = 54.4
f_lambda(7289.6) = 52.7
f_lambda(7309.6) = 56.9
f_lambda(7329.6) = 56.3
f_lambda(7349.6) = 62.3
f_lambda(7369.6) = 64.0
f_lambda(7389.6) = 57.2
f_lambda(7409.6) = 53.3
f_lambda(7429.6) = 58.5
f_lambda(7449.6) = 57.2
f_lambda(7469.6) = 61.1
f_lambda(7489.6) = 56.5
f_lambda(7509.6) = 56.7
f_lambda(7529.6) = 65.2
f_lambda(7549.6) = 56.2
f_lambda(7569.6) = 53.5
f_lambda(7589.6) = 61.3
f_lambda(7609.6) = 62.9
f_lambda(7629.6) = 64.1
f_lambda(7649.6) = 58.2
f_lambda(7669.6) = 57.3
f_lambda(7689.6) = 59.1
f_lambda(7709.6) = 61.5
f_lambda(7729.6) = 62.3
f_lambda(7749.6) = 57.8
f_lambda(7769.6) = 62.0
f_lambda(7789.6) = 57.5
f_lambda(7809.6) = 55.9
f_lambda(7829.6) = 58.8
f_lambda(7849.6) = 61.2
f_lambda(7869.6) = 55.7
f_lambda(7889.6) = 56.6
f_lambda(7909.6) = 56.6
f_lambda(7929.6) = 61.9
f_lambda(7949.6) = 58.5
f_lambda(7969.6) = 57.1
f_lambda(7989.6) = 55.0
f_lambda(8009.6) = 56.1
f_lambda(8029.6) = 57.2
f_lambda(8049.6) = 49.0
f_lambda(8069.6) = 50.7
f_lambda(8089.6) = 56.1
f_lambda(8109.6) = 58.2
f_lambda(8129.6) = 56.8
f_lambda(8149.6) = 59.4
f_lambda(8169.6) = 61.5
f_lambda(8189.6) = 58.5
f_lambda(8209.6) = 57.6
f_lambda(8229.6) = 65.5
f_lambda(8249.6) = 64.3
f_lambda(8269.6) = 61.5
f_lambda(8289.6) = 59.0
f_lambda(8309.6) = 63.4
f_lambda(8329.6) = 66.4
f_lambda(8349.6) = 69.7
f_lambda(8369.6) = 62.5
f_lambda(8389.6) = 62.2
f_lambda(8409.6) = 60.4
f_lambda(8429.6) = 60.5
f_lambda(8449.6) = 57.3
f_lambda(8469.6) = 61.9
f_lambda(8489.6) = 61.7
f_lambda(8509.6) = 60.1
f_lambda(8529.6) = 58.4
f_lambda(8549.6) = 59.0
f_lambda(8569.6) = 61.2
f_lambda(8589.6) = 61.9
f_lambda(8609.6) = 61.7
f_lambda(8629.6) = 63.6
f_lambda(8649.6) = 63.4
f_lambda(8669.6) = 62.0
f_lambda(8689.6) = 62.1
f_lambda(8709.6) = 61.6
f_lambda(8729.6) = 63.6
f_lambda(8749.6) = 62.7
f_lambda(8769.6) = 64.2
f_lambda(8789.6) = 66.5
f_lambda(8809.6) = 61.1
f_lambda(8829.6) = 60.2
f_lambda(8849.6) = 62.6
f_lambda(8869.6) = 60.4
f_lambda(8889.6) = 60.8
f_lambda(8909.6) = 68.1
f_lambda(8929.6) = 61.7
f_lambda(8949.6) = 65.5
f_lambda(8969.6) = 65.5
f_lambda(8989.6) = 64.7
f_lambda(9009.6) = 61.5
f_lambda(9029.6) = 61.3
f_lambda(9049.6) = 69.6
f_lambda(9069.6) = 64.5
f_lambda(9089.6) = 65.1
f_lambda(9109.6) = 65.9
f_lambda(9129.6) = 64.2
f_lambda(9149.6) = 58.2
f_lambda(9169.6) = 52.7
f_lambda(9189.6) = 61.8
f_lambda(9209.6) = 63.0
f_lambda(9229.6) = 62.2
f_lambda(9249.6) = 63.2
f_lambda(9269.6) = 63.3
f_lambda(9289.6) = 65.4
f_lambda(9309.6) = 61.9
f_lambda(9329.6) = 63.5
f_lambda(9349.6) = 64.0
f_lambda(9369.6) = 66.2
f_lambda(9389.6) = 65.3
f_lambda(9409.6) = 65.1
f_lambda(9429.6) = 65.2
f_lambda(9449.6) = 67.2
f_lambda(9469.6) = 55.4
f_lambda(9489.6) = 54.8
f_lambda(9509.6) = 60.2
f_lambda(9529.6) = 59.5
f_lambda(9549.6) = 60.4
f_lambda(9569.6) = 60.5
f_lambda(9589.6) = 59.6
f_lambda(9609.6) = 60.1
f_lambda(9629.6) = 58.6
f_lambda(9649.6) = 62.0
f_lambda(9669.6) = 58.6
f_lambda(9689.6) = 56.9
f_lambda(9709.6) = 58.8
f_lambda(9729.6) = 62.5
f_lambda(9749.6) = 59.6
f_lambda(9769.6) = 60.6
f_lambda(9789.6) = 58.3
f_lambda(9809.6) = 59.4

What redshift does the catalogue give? 0.555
